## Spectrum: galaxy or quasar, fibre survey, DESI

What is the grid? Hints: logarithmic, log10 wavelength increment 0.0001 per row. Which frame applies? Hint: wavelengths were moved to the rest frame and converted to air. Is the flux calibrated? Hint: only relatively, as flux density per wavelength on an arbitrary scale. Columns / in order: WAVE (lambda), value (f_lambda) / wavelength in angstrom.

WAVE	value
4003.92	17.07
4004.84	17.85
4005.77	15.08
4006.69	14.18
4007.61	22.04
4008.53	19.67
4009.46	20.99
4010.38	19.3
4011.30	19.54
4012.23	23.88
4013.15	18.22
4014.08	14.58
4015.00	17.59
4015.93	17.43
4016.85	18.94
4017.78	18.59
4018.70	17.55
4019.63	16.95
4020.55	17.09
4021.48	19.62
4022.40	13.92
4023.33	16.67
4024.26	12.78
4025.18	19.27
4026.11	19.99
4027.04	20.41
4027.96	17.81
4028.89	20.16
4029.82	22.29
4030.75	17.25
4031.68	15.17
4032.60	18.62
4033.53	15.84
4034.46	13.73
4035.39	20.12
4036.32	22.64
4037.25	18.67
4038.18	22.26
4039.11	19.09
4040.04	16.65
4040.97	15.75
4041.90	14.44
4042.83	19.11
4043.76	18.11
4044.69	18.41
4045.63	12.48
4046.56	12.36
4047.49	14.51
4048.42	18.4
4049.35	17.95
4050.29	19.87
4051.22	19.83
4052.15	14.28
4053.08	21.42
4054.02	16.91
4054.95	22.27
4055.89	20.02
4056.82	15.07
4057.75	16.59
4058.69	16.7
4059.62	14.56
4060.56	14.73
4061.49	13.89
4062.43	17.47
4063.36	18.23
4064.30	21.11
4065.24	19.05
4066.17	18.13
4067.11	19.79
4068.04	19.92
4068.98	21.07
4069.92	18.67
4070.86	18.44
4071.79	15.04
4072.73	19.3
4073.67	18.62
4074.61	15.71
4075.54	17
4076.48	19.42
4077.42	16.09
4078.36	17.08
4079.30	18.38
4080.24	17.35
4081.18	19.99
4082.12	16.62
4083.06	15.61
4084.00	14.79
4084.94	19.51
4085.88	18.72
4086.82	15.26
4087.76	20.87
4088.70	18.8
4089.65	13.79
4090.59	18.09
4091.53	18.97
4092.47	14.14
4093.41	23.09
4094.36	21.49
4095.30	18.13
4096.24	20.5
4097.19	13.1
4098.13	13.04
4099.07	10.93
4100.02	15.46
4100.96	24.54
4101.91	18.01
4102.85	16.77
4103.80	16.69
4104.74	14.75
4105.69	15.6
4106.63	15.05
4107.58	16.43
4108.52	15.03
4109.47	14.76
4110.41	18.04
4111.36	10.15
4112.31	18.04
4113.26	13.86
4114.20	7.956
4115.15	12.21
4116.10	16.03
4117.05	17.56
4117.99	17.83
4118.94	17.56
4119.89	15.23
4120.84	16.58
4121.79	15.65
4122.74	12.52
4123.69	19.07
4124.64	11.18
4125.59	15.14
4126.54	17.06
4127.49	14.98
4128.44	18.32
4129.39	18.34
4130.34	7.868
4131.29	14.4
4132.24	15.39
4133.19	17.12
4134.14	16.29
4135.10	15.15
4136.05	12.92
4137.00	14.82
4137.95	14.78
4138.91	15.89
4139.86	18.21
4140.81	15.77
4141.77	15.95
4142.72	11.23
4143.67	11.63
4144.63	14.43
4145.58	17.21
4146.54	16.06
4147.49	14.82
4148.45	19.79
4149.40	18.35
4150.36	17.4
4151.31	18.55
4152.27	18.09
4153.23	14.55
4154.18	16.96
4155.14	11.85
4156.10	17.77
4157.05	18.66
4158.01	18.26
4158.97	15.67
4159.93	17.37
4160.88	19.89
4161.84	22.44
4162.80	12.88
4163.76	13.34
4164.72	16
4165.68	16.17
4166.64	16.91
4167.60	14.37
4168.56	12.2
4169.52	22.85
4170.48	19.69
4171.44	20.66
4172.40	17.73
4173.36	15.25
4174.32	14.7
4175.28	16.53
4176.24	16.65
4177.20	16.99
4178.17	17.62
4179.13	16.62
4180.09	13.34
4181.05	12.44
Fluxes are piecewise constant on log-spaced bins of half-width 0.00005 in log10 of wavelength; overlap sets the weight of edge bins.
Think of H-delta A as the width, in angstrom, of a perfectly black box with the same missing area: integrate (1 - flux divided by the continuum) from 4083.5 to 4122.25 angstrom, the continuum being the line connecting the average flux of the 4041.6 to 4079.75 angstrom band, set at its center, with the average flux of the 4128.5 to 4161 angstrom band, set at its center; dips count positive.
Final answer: 0.8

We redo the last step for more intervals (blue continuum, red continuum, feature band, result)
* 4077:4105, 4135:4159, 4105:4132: 2.58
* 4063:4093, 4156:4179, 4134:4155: 1.84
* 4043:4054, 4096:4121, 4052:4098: -3.95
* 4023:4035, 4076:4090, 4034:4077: -0.40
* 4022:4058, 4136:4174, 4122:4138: 1.63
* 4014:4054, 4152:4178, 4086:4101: -0.05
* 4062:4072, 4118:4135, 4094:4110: 0.44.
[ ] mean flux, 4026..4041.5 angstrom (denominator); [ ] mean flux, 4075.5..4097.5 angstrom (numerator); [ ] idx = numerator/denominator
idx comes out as 0.96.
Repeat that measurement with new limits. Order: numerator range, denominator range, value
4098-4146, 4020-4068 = 0.86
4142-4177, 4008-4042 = 0.91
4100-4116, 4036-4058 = 0.87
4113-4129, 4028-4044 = 0.84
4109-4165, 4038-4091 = 0.89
